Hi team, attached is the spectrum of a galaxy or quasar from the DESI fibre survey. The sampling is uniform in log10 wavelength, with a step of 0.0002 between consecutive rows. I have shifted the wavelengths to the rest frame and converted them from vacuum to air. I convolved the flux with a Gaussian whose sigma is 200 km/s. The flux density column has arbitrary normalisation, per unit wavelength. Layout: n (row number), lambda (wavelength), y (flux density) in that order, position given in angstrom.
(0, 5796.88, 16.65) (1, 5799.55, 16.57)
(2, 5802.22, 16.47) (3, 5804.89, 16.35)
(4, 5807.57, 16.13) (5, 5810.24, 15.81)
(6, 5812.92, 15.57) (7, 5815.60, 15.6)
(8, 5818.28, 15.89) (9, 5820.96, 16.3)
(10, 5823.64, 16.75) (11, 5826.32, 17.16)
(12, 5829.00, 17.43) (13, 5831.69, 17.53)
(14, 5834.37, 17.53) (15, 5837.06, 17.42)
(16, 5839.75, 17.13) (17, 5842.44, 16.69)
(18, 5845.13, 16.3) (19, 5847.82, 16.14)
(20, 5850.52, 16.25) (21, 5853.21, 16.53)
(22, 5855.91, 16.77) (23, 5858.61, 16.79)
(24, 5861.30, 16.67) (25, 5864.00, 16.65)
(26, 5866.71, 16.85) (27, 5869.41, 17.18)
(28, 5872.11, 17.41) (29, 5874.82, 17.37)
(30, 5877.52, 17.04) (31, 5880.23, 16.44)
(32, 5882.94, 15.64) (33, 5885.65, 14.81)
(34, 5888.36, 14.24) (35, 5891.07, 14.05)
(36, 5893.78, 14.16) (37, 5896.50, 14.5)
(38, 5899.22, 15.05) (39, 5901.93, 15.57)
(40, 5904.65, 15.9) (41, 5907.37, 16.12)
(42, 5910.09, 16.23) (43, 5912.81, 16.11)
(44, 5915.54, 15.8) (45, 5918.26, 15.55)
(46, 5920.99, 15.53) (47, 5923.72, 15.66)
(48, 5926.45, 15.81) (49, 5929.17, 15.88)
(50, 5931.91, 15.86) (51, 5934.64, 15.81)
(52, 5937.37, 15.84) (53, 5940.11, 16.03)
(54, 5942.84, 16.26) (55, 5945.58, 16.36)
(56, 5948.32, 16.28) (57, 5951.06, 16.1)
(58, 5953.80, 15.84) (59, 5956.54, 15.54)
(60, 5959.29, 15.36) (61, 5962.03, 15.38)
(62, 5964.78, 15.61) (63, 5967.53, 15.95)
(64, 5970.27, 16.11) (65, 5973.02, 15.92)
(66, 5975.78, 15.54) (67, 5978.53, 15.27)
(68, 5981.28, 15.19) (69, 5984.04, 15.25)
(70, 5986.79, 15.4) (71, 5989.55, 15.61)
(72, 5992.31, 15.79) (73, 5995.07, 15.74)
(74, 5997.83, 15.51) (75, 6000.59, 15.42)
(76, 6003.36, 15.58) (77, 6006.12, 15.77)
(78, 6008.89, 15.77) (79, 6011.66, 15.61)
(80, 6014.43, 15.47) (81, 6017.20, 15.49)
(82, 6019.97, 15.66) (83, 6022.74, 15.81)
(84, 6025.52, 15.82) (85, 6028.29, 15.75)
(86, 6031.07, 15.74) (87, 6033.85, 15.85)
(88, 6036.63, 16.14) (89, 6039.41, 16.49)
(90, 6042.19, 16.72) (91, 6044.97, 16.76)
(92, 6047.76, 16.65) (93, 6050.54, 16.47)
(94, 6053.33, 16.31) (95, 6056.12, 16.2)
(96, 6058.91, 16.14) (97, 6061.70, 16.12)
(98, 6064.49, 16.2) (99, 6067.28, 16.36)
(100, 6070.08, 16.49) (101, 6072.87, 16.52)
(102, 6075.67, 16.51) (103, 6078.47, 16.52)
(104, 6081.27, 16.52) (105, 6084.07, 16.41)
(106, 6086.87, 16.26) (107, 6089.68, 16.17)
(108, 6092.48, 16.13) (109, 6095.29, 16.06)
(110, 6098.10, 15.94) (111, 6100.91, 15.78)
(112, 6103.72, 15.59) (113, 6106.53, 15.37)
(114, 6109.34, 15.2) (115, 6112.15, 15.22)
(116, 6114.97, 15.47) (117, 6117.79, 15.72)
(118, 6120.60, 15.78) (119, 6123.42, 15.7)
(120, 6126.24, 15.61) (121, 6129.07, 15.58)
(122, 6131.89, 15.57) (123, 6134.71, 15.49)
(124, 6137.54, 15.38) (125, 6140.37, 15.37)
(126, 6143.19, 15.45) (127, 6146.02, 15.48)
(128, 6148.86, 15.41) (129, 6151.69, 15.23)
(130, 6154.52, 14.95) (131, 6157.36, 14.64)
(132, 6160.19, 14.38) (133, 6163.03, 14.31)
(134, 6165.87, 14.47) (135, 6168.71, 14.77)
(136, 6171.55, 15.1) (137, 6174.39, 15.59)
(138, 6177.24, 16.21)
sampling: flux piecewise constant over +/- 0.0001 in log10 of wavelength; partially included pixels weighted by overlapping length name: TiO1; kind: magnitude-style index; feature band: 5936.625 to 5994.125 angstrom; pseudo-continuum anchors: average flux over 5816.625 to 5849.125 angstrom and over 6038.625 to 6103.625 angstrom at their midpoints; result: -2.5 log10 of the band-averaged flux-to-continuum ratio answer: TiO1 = 0.05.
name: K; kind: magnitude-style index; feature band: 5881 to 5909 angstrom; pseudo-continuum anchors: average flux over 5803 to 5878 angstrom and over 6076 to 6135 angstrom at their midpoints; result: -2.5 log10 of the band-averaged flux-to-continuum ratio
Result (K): 0.10 mag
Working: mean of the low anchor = 16.7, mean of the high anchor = 15.8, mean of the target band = 15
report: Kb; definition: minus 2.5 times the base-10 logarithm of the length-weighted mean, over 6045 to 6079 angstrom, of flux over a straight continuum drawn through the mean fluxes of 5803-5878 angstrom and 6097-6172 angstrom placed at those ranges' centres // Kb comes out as -0.05 mag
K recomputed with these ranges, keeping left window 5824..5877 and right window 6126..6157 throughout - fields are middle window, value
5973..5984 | 0.059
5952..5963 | 0.054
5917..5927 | 0.063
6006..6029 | 0.025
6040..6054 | -0.048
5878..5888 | 0.077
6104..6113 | 0.016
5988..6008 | 0.035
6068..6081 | -0.052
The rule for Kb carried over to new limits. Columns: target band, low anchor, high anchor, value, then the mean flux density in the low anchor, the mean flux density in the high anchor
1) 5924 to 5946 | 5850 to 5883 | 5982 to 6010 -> 0.013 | 16.8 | 15.6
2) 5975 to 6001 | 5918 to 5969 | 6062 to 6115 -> 0.029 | 15.8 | 16.1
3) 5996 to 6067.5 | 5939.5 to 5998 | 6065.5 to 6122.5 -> -0.008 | 15.7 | 16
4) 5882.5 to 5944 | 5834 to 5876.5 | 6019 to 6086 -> 0.079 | 16.8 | 16.3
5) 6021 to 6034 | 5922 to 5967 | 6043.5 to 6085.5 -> 0.031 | 15.8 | 16.4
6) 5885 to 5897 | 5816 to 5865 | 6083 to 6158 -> 0.157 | 16.8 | 15.6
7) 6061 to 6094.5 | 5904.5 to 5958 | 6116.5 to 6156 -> -0.051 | 15.9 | 15.5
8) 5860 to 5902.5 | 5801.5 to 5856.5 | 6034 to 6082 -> 0.045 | 16.6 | 16.4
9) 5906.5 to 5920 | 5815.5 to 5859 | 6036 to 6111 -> 0.043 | 16.7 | 16.2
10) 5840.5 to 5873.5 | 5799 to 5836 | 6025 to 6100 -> -0.014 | 16.5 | 16.3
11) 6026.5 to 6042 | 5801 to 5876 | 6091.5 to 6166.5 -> -0.017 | 16.7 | 15.4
